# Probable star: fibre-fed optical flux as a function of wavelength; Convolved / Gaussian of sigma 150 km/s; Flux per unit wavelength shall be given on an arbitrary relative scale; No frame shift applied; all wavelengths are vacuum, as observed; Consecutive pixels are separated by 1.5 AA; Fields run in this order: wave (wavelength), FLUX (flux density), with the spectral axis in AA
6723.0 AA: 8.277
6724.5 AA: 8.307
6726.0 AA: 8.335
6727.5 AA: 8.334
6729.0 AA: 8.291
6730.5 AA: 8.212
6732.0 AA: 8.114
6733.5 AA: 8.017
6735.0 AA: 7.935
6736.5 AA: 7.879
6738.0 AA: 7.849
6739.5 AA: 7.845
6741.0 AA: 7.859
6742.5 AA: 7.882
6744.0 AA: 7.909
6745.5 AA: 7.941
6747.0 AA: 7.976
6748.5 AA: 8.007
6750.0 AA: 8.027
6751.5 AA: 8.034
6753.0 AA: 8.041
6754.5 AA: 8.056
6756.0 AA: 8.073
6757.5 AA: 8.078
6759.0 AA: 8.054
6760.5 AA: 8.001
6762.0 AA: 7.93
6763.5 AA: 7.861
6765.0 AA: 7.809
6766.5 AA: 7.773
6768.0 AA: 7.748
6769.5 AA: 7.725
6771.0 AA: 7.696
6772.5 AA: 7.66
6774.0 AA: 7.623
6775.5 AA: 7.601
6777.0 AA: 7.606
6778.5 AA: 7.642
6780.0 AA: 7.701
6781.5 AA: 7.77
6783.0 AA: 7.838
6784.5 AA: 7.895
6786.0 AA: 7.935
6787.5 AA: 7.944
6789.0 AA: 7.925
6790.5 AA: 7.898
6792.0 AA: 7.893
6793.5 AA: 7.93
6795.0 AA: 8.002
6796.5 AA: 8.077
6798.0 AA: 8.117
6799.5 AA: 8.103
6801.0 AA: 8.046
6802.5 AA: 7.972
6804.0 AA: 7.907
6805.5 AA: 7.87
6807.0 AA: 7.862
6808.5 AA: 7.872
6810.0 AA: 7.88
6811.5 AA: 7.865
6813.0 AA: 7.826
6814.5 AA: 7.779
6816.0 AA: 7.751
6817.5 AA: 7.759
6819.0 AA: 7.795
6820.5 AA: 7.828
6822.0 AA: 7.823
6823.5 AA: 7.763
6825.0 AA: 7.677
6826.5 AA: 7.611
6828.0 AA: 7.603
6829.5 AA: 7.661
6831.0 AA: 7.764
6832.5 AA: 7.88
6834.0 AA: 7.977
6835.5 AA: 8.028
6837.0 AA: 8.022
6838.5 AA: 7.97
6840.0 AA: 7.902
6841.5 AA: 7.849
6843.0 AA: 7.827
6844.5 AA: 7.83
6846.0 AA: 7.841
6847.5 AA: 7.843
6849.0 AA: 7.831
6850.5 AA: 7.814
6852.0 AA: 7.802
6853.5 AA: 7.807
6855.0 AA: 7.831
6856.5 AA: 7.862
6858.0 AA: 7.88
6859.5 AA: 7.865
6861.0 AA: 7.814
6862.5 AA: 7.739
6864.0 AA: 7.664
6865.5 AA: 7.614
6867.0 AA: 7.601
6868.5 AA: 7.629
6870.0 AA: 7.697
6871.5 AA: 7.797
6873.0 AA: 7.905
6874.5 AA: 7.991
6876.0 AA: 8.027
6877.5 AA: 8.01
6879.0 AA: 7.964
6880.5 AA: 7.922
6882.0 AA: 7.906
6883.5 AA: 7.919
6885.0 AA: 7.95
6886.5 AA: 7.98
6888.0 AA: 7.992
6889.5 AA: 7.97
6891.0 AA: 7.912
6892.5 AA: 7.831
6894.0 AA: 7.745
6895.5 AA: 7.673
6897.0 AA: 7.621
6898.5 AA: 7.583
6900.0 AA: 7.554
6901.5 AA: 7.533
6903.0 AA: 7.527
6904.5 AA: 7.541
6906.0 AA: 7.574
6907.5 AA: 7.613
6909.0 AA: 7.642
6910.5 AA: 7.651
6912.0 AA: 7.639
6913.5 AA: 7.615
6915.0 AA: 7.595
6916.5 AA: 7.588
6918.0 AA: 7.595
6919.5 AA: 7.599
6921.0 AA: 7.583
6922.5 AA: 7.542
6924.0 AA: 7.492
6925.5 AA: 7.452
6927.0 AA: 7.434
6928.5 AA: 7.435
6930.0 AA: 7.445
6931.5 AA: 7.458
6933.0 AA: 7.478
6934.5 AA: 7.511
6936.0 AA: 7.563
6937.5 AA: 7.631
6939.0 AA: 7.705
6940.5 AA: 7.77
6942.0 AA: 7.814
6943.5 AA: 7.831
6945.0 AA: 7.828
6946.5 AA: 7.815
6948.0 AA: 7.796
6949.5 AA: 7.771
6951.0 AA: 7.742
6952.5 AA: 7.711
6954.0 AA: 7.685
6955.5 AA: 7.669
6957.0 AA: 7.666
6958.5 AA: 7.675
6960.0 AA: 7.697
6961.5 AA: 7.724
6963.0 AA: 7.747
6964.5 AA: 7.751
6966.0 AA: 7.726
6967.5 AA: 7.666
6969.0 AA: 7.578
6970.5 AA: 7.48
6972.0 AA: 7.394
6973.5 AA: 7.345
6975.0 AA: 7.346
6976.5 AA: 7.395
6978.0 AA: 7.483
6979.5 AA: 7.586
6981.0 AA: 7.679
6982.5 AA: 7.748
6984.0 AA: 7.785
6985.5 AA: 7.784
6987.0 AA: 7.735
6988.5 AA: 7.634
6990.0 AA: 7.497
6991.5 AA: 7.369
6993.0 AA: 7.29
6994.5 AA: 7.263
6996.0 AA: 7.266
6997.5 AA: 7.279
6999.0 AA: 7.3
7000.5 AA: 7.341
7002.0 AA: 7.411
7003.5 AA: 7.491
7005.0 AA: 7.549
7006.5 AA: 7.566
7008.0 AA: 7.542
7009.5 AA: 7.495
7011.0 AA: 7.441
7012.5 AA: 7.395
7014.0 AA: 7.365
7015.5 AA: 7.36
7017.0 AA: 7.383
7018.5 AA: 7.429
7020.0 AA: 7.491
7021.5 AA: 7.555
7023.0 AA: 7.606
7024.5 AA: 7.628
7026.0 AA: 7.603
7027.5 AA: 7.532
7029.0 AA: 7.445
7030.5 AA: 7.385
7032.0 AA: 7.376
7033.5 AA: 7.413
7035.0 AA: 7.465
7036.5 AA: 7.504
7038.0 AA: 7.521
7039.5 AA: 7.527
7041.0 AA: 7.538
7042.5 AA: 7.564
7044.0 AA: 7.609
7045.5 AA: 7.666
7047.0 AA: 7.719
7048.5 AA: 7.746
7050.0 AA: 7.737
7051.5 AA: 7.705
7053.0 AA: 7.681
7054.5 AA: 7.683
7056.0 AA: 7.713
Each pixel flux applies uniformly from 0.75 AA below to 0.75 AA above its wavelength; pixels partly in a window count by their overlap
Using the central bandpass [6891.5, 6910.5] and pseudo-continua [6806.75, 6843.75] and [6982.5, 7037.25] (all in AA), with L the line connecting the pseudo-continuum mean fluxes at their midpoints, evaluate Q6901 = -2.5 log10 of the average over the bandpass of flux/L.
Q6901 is 0.01 mag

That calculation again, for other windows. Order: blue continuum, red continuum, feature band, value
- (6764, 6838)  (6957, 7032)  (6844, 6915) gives -0.01 mag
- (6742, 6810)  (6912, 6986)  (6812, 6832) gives 0.01 mag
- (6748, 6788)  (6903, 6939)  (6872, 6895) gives -0.04 mag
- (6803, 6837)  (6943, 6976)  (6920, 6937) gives 0.03 mag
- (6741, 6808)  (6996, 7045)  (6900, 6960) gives 0.00 mag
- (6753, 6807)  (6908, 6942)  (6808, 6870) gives -0.01 mag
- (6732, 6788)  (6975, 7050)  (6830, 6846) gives -0.02 mag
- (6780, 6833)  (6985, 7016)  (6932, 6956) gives -0.02 mag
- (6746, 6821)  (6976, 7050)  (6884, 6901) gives -0.01 mag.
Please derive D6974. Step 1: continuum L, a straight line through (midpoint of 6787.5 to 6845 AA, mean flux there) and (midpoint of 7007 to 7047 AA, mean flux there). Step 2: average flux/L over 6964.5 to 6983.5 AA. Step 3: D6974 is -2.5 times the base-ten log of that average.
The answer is 0.01 mag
